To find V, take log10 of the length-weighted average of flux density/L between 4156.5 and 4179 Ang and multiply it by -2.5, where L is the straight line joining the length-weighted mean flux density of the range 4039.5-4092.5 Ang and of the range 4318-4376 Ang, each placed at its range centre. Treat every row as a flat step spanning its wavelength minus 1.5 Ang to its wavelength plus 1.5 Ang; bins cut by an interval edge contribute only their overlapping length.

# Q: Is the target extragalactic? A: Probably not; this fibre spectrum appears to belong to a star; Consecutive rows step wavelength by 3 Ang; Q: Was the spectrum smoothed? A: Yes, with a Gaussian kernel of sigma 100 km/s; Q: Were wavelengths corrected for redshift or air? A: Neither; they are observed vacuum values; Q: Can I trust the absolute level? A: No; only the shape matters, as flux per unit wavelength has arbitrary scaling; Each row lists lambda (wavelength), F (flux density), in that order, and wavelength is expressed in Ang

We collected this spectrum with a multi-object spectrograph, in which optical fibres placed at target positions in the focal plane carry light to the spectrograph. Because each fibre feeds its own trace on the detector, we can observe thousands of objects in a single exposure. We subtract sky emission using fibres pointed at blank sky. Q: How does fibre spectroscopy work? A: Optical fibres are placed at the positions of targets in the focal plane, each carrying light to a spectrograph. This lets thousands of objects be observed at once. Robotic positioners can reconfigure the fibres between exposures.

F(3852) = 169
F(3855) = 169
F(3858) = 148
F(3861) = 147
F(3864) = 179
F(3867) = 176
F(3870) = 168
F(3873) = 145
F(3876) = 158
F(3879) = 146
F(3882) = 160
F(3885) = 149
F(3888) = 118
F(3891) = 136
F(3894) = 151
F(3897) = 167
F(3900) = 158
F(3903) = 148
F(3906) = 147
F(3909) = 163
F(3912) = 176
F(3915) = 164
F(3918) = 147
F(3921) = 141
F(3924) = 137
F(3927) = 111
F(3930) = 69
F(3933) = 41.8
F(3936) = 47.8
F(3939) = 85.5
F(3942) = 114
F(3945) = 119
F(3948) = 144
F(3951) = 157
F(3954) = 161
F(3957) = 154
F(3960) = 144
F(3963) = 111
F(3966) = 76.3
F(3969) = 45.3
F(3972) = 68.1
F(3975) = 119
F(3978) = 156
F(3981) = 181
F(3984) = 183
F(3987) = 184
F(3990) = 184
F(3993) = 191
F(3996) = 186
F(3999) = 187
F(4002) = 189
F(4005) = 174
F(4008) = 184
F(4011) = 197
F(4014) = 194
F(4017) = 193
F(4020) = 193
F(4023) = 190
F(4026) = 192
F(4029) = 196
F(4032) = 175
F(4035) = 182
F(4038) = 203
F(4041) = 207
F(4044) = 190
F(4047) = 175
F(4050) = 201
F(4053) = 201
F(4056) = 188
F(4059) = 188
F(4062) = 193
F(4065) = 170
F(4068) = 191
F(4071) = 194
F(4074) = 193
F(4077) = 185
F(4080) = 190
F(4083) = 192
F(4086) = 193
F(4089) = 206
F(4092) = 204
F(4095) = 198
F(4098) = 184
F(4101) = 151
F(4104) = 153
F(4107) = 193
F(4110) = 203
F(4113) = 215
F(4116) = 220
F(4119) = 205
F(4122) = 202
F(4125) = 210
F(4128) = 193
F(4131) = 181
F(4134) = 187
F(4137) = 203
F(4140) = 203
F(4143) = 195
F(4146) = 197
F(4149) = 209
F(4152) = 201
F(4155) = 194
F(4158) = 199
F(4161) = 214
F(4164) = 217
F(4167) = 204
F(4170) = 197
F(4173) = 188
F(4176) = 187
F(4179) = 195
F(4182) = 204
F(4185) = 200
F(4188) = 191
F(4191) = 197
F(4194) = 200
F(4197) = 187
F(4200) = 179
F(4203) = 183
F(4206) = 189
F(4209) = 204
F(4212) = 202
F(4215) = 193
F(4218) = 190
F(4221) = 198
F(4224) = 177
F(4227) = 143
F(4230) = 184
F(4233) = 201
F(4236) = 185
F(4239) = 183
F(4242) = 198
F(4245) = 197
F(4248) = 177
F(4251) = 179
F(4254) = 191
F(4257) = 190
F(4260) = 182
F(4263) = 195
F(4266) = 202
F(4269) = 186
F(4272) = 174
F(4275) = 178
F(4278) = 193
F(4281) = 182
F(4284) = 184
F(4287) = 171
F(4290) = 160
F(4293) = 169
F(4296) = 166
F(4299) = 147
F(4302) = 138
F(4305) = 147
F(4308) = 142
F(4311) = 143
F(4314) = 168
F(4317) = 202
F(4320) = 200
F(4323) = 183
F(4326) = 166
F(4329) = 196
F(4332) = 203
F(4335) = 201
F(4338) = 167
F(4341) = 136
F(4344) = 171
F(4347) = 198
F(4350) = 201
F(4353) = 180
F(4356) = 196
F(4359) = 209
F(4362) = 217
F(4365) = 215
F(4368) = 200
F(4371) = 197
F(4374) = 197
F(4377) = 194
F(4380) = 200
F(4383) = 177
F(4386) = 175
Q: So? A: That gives -0.05 mag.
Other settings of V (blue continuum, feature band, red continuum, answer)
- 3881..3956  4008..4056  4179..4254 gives -0.240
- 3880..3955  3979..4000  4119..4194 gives -0.207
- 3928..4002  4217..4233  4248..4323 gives -0.086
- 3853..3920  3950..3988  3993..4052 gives 0.309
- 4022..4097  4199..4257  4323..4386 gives 0.022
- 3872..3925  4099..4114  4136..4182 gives 0.049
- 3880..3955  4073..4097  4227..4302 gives -0.244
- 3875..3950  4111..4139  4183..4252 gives -0.177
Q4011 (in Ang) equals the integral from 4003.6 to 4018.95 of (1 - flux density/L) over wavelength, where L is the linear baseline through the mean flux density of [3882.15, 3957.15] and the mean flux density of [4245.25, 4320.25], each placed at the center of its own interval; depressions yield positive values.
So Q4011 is -4.9 Ang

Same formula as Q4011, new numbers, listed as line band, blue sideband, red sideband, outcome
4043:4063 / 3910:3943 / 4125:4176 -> -3.64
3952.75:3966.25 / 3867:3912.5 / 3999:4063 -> 2.97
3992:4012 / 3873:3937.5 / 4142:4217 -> -3.75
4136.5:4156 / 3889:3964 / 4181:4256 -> -2.82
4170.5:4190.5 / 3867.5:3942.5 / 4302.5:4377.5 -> -3.40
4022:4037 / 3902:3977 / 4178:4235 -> -4.60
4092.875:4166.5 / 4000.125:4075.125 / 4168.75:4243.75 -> -2.70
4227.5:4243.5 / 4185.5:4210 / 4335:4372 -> 0.33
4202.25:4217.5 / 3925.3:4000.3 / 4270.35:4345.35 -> -3.36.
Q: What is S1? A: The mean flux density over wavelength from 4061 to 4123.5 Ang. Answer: 192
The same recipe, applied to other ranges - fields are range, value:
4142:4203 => 197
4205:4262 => 188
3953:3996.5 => 142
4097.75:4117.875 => 189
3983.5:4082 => 189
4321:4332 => 185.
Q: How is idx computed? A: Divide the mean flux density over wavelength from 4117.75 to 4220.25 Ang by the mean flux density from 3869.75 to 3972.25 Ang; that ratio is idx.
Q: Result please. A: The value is 1.52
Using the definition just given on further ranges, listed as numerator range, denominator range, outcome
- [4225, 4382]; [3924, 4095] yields 1.12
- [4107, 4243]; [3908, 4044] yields 1.29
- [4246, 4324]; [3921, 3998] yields 1.37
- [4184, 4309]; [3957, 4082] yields 1.04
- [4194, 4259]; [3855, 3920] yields 1.21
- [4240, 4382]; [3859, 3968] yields 1.34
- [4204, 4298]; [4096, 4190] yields 0.94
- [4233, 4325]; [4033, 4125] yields 0.92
